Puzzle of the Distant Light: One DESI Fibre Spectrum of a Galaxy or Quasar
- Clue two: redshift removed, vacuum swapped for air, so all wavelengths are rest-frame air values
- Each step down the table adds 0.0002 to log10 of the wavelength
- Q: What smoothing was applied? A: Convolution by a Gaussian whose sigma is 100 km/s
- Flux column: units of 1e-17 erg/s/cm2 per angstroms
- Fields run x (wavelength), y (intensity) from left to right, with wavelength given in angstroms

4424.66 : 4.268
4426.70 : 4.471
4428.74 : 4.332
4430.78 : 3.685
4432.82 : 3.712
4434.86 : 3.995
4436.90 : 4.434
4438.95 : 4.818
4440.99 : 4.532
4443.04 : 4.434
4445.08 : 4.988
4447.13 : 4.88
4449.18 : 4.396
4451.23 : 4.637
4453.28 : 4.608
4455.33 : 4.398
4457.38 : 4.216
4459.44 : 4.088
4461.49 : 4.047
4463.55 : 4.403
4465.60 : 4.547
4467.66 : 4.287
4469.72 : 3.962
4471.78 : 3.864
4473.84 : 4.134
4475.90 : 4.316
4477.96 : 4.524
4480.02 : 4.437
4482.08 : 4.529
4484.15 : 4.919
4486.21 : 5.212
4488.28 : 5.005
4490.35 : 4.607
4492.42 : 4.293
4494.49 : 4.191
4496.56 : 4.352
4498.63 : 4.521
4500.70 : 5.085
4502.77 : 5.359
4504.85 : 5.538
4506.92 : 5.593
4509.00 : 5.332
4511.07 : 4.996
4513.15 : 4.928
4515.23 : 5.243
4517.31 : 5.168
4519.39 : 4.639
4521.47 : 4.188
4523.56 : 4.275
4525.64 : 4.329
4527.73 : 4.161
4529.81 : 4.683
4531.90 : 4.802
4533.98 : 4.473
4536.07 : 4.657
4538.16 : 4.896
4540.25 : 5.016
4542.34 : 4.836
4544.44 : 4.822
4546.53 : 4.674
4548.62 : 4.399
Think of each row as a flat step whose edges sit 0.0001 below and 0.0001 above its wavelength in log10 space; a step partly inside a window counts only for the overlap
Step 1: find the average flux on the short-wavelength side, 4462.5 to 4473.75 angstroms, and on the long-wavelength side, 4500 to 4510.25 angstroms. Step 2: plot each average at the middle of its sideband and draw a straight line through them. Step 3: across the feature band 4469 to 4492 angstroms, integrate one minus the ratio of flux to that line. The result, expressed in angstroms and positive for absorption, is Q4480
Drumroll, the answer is 0.5 angstroms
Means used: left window 4.2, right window 5.39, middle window 4.5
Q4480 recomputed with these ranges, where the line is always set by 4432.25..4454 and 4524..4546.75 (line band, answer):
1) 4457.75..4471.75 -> 1.1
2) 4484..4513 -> -2.1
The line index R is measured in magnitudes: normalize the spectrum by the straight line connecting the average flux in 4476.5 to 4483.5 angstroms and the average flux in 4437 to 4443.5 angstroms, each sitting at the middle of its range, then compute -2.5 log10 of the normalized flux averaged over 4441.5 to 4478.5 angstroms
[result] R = 0.04 mag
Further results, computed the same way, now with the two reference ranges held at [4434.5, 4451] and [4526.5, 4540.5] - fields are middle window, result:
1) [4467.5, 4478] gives 0.12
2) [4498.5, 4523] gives -0.09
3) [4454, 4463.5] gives 0.09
